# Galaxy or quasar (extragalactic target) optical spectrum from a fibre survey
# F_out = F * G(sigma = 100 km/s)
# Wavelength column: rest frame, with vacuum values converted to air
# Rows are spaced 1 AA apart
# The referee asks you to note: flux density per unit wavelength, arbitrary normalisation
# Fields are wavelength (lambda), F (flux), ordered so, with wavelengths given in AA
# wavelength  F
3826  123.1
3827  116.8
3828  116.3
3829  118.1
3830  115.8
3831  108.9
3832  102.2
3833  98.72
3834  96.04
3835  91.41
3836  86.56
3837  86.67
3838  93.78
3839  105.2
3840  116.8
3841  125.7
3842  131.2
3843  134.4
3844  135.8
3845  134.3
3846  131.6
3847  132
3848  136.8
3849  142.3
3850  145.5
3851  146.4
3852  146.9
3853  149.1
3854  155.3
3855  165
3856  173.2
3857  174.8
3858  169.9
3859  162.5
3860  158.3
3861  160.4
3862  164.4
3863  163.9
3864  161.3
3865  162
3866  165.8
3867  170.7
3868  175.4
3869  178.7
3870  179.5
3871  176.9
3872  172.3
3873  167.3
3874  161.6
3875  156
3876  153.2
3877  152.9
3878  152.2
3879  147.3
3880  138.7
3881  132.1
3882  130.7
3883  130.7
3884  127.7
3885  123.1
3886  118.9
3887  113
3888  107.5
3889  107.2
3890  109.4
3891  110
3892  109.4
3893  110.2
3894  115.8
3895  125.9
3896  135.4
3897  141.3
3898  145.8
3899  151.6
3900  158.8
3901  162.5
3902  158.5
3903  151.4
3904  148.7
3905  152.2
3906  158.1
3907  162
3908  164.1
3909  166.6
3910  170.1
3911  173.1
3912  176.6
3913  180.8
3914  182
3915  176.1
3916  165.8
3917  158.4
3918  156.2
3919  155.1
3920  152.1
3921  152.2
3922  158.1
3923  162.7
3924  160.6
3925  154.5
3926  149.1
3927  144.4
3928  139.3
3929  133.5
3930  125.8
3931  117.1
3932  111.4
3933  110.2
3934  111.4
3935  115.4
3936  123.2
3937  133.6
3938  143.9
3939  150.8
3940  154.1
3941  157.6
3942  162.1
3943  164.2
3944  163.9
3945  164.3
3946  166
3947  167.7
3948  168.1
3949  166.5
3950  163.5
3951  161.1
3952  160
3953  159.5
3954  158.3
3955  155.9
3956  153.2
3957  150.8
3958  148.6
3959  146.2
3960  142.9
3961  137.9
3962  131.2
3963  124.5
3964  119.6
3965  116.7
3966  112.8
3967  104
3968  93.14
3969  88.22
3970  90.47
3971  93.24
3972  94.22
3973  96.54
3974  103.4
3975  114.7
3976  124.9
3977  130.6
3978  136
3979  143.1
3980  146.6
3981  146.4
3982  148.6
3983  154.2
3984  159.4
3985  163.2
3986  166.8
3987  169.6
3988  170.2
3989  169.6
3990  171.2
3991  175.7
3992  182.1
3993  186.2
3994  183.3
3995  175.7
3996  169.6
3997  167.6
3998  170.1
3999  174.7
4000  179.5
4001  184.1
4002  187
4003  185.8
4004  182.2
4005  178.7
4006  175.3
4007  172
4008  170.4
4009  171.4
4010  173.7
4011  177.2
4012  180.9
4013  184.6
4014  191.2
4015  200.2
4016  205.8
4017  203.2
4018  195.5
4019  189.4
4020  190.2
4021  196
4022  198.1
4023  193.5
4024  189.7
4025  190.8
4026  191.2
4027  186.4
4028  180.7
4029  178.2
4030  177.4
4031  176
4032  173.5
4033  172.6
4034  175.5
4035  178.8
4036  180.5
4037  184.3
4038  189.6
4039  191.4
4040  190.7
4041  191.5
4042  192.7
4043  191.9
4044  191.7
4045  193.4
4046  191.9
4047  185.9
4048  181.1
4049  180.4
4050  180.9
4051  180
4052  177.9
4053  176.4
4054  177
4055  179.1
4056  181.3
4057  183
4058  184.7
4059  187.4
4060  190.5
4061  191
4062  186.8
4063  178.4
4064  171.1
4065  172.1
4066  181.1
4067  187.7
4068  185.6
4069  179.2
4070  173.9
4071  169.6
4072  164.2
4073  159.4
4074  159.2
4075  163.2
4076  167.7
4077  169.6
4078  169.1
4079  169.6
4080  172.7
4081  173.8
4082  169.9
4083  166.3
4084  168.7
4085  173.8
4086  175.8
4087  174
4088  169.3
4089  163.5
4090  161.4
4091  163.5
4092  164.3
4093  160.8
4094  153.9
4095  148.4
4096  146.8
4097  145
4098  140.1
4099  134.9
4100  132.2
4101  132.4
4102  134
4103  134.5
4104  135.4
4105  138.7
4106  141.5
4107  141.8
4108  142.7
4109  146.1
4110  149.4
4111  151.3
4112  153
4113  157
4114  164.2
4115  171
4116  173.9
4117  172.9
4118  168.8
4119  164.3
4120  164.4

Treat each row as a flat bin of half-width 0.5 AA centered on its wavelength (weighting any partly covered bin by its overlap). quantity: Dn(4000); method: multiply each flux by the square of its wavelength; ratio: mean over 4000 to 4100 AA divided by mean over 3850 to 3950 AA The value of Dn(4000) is 1.28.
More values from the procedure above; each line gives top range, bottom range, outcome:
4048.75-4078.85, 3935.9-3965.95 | 1.24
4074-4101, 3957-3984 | 1.38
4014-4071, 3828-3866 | 1.52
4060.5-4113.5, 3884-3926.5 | 1.19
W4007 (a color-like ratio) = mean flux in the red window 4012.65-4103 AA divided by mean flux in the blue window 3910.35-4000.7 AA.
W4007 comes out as 1.19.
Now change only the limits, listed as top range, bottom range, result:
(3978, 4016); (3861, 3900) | 1.20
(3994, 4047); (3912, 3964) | 1.23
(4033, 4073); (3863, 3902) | 1.27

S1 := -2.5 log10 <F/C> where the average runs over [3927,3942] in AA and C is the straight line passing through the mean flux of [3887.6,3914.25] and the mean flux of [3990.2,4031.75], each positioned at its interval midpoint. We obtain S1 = 0.19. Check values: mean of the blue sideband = 146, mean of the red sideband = 183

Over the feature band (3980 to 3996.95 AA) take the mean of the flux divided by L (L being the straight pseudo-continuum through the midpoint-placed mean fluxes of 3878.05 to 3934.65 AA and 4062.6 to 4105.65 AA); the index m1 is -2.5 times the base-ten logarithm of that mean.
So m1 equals -0.11 mag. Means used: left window 143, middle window 168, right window 162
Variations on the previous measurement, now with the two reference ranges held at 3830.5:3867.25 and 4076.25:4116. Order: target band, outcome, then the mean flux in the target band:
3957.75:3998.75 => 0.05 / 141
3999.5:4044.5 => -0.23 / 185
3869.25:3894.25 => 0.02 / 137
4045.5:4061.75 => -0.20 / 183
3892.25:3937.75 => -0.04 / 148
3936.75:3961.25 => -0.08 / 156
